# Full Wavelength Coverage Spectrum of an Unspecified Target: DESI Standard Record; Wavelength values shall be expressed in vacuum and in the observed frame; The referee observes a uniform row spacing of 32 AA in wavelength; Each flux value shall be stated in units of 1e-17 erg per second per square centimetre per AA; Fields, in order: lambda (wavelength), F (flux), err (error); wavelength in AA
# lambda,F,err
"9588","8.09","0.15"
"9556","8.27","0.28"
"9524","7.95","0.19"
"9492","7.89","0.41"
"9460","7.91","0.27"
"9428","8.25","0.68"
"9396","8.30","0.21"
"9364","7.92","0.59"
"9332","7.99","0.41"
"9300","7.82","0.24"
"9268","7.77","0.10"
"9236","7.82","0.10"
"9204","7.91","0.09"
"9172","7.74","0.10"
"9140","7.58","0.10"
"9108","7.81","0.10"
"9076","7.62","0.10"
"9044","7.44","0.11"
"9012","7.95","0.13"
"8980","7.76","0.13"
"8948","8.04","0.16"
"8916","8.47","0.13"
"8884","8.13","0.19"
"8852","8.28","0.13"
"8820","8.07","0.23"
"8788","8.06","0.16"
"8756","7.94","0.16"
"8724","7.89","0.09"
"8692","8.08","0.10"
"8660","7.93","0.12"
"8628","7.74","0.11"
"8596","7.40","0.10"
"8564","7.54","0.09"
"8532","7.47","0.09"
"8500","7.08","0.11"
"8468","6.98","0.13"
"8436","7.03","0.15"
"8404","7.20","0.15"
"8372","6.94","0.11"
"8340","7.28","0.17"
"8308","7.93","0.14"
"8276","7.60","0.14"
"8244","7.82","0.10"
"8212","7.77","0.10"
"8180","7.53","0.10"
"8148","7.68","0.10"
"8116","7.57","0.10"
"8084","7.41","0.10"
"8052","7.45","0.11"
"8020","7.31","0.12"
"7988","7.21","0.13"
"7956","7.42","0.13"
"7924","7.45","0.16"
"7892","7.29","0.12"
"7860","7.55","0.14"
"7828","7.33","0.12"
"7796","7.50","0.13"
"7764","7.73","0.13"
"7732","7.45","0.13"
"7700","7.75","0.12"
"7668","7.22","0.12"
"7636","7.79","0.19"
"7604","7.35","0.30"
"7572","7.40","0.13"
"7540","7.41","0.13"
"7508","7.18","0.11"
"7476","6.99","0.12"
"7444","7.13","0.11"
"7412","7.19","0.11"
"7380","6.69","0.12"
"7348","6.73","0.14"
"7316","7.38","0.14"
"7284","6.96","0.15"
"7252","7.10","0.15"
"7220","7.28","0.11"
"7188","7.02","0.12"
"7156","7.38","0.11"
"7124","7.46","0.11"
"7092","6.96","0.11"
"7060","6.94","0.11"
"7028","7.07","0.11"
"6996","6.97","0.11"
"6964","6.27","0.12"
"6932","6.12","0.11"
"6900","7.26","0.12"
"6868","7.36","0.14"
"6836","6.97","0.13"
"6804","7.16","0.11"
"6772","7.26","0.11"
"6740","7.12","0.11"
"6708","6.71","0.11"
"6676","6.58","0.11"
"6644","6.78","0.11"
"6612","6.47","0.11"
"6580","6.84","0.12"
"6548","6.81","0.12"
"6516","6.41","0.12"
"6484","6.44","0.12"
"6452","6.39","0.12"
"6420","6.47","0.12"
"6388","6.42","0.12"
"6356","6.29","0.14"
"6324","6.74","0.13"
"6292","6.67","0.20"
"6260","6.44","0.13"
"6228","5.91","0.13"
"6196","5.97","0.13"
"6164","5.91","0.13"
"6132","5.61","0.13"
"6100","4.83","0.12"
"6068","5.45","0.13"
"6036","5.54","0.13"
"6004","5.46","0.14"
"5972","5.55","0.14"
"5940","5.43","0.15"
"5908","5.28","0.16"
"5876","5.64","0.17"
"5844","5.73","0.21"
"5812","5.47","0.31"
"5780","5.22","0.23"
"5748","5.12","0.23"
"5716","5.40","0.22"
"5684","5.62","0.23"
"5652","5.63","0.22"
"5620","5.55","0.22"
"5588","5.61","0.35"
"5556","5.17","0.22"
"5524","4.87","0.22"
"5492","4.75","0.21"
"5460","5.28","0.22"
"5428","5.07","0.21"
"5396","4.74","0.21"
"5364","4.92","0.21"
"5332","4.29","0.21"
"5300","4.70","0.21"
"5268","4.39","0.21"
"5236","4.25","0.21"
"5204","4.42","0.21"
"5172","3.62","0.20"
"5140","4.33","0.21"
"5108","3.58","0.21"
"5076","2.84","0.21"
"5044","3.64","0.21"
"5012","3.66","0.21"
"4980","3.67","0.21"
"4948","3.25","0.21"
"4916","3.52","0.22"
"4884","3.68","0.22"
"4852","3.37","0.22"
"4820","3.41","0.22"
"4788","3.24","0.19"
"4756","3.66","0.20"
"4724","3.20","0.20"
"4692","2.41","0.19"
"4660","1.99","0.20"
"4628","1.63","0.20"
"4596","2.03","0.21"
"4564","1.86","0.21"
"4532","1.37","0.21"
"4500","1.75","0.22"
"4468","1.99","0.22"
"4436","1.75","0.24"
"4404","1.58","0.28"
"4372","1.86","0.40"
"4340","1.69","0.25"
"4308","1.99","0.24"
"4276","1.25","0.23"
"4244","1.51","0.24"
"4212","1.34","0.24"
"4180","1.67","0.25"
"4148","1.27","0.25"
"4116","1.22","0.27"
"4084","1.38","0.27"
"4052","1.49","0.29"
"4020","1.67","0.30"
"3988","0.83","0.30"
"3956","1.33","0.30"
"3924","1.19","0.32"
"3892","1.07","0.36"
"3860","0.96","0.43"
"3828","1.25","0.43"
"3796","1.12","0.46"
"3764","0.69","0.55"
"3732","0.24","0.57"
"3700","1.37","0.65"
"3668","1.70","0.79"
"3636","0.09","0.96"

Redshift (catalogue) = 0.179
